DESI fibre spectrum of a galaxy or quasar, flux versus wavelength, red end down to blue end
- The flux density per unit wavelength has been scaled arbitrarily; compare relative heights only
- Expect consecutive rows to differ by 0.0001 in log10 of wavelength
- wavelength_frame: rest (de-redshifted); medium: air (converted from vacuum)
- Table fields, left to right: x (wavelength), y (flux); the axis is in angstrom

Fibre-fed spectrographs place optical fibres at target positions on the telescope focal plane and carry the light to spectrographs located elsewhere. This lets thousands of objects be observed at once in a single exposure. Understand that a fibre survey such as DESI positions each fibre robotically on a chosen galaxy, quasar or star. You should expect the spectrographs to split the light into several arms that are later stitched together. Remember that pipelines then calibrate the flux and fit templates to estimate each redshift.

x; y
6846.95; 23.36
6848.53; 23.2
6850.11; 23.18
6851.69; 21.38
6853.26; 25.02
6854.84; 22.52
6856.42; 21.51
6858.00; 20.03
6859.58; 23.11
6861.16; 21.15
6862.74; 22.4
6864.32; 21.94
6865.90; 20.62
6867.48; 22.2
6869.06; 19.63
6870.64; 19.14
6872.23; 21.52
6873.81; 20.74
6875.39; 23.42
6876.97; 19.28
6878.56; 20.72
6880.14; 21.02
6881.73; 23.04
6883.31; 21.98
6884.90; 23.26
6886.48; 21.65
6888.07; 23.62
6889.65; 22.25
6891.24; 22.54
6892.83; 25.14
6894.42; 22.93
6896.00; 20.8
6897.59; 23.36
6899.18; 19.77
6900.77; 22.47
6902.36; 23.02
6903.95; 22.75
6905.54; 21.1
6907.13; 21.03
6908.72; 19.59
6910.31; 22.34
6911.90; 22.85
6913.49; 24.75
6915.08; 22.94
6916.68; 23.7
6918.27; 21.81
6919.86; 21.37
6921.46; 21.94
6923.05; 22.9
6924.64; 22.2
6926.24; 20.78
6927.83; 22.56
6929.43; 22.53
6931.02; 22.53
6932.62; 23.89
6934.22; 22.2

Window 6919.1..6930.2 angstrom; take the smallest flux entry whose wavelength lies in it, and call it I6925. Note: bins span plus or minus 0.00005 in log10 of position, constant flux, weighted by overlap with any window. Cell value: 20.78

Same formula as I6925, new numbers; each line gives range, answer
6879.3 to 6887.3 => 21.02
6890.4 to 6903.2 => 19.77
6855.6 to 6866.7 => 20.03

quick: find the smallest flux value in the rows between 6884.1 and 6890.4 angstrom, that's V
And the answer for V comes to 21.65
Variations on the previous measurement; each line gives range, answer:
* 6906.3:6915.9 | 19.59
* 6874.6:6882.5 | 19.28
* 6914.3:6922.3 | 21.37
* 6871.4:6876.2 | 20.74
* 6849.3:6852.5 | 21.38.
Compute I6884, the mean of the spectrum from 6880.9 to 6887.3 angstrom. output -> 22.5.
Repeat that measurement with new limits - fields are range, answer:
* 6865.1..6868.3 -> 21.4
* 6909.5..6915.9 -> 23.2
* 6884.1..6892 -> 22.7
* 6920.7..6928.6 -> 22.1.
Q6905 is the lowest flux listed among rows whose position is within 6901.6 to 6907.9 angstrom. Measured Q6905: 21.03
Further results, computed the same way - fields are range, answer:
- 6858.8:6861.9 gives 21.15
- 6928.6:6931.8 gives 22.53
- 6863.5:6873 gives 19.14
